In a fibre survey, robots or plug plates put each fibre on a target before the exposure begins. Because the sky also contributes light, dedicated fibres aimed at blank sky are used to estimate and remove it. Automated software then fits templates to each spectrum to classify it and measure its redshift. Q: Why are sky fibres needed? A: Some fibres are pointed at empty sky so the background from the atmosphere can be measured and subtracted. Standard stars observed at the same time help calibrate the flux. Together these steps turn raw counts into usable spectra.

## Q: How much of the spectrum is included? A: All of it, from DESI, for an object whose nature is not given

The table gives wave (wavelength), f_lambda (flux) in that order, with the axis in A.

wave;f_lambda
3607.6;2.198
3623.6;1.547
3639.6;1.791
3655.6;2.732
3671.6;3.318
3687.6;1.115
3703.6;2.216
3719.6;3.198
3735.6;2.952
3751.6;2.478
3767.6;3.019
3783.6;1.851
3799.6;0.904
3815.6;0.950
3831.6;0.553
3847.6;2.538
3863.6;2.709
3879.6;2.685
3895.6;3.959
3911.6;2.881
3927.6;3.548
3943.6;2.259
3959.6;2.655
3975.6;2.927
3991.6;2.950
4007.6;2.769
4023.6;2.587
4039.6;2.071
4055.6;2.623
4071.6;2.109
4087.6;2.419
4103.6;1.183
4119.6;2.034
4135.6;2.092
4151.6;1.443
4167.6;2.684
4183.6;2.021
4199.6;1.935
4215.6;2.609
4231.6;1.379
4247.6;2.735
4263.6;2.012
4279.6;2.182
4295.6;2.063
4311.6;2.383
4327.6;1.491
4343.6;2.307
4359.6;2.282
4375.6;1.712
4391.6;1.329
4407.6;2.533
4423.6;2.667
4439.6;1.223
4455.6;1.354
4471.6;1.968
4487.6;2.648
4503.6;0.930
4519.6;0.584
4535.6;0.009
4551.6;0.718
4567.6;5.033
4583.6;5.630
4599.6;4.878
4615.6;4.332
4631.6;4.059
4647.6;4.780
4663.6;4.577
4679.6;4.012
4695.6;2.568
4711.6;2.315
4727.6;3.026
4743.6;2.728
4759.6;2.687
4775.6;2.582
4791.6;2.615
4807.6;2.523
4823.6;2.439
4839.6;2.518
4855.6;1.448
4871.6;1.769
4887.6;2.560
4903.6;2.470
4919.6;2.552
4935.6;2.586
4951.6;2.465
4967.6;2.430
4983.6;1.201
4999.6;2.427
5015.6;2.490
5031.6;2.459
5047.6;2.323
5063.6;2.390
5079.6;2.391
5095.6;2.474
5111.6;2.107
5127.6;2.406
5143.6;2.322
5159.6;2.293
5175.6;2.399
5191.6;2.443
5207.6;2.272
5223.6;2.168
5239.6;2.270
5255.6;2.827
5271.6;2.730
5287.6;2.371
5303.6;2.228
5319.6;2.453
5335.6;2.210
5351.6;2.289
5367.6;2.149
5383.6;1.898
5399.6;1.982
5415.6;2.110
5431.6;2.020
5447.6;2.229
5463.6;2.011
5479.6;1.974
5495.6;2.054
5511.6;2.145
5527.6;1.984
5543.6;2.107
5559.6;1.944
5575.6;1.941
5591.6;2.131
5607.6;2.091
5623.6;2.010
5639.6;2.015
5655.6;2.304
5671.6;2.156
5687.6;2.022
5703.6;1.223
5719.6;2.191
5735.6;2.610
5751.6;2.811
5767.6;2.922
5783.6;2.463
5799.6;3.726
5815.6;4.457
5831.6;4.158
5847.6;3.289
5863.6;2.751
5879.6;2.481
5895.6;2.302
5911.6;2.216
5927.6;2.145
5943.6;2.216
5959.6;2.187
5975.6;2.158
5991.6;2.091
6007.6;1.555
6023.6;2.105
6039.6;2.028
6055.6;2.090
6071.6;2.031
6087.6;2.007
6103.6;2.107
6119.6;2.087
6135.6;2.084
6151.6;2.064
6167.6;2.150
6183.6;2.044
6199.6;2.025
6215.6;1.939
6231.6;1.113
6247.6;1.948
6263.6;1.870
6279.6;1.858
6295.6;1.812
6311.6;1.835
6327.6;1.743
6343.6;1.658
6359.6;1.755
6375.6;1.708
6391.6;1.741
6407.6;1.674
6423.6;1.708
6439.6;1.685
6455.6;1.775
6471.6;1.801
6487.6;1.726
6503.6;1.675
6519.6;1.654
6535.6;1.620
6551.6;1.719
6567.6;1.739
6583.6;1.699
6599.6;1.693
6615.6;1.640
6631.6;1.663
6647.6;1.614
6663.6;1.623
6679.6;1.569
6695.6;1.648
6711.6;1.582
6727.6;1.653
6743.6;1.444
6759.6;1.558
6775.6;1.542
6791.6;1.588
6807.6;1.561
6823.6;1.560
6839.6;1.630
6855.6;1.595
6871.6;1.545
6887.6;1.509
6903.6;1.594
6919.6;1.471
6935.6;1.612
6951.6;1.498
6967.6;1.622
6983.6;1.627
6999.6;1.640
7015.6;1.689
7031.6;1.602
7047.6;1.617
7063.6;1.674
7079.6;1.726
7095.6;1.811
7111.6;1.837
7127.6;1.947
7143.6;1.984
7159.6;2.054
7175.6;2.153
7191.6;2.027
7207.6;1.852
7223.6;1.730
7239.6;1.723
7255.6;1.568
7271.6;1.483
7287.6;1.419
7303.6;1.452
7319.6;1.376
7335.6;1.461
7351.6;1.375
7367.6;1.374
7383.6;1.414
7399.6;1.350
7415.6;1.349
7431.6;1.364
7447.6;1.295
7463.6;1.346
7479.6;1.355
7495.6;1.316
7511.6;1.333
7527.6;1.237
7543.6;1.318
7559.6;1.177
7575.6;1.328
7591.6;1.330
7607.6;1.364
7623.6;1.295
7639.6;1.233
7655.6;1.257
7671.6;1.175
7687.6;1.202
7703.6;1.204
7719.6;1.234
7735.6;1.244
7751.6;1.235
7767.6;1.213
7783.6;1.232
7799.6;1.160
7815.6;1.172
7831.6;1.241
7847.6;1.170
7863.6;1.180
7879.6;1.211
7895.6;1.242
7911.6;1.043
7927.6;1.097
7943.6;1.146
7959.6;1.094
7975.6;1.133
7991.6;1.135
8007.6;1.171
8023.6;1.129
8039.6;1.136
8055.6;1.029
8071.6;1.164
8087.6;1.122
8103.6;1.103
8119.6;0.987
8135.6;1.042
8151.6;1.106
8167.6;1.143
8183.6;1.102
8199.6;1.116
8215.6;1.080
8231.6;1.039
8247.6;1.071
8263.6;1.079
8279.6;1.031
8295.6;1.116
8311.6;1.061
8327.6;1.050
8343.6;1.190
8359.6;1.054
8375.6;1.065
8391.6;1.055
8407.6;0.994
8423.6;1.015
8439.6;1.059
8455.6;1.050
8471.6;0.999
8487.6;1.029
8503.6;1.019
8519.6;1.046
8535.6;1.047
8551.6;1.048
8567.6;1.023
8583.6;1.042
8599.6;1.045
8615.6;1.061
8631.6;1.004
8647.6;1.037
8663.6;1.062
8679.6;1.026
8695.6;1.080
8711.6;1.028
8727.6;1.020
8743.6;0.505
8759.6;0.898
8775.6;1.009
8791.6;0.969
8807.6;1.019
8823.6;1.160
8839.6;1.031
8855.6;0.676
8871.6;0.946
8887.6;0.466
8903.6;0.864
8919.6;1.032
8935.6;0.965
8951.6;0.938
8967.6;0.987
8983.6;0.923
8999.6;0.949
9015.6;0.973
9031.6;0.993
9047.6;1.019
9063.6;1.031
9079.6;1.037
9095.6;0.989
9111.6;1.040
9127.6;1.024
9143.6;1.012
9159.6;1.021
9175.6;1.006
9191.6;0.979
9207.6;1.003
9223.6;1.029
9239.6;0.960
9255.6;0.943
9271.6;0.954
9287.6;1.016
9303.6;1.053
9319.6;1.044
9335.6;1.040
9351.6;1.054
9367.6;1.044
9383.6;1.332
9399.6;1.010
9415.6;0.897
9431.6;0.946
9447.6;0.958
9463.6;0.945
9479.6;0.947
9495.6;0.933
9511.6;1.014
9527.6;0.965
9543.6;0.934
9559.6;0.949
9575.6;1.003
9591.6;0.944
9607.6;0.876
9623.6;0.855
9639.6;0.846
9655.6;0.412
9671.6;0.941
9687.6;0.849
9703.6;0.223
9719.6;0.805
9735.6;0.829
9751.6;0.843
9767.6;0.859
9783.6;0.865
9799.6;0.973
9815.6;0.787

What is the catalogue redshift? 2.768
